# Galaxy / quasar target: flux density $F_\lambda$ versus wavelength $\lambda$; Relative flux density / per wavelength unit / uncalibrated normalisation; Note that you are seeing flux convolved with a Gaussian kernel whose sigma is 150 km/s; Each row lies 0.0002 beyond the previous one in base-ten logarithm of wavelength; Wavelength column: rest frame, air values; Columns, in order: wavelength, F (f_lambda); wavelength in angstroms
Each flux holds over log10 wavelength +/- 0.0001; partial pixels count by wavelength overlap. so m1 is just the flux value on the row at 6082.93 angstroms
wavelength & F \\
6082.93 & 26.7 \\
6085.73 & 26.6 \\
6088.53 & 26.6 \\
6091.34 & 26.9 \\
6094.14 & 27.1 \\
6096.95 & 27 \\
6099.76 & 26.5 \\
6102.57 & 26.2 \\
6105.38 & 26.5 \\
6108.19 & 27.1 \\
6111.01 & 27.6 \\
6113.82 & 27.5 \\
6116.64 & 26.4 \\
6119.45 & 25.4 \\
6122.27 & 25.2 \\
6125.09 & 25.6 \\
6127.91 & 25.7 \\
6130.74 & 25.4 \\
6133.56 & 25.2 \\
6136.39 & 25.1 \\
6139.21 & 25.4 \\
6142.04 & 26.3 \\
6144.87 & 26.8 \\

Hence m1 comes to 26.7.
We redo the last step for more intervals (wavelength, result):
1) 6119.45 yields 25.4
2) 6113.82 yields 27.5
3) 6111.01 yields 27.6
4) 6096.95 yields 27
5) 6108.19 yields 27.1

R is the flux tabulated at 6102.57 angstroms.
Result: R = 26.2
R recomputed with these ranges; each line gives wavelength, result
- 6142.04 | 26.3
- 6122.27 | 25.2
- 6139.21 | 25.4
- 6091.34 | 26.9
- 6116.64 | 26.4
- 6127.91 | 25.7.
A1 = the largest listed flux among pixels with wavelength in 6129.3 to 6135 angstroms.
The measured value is 25.4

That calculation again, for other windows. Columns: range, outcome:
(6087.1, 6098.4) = 27.1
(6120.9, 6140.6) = 25.7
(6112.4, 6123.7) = 27.5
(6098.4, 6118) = 27.6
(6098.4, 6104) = 26.5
